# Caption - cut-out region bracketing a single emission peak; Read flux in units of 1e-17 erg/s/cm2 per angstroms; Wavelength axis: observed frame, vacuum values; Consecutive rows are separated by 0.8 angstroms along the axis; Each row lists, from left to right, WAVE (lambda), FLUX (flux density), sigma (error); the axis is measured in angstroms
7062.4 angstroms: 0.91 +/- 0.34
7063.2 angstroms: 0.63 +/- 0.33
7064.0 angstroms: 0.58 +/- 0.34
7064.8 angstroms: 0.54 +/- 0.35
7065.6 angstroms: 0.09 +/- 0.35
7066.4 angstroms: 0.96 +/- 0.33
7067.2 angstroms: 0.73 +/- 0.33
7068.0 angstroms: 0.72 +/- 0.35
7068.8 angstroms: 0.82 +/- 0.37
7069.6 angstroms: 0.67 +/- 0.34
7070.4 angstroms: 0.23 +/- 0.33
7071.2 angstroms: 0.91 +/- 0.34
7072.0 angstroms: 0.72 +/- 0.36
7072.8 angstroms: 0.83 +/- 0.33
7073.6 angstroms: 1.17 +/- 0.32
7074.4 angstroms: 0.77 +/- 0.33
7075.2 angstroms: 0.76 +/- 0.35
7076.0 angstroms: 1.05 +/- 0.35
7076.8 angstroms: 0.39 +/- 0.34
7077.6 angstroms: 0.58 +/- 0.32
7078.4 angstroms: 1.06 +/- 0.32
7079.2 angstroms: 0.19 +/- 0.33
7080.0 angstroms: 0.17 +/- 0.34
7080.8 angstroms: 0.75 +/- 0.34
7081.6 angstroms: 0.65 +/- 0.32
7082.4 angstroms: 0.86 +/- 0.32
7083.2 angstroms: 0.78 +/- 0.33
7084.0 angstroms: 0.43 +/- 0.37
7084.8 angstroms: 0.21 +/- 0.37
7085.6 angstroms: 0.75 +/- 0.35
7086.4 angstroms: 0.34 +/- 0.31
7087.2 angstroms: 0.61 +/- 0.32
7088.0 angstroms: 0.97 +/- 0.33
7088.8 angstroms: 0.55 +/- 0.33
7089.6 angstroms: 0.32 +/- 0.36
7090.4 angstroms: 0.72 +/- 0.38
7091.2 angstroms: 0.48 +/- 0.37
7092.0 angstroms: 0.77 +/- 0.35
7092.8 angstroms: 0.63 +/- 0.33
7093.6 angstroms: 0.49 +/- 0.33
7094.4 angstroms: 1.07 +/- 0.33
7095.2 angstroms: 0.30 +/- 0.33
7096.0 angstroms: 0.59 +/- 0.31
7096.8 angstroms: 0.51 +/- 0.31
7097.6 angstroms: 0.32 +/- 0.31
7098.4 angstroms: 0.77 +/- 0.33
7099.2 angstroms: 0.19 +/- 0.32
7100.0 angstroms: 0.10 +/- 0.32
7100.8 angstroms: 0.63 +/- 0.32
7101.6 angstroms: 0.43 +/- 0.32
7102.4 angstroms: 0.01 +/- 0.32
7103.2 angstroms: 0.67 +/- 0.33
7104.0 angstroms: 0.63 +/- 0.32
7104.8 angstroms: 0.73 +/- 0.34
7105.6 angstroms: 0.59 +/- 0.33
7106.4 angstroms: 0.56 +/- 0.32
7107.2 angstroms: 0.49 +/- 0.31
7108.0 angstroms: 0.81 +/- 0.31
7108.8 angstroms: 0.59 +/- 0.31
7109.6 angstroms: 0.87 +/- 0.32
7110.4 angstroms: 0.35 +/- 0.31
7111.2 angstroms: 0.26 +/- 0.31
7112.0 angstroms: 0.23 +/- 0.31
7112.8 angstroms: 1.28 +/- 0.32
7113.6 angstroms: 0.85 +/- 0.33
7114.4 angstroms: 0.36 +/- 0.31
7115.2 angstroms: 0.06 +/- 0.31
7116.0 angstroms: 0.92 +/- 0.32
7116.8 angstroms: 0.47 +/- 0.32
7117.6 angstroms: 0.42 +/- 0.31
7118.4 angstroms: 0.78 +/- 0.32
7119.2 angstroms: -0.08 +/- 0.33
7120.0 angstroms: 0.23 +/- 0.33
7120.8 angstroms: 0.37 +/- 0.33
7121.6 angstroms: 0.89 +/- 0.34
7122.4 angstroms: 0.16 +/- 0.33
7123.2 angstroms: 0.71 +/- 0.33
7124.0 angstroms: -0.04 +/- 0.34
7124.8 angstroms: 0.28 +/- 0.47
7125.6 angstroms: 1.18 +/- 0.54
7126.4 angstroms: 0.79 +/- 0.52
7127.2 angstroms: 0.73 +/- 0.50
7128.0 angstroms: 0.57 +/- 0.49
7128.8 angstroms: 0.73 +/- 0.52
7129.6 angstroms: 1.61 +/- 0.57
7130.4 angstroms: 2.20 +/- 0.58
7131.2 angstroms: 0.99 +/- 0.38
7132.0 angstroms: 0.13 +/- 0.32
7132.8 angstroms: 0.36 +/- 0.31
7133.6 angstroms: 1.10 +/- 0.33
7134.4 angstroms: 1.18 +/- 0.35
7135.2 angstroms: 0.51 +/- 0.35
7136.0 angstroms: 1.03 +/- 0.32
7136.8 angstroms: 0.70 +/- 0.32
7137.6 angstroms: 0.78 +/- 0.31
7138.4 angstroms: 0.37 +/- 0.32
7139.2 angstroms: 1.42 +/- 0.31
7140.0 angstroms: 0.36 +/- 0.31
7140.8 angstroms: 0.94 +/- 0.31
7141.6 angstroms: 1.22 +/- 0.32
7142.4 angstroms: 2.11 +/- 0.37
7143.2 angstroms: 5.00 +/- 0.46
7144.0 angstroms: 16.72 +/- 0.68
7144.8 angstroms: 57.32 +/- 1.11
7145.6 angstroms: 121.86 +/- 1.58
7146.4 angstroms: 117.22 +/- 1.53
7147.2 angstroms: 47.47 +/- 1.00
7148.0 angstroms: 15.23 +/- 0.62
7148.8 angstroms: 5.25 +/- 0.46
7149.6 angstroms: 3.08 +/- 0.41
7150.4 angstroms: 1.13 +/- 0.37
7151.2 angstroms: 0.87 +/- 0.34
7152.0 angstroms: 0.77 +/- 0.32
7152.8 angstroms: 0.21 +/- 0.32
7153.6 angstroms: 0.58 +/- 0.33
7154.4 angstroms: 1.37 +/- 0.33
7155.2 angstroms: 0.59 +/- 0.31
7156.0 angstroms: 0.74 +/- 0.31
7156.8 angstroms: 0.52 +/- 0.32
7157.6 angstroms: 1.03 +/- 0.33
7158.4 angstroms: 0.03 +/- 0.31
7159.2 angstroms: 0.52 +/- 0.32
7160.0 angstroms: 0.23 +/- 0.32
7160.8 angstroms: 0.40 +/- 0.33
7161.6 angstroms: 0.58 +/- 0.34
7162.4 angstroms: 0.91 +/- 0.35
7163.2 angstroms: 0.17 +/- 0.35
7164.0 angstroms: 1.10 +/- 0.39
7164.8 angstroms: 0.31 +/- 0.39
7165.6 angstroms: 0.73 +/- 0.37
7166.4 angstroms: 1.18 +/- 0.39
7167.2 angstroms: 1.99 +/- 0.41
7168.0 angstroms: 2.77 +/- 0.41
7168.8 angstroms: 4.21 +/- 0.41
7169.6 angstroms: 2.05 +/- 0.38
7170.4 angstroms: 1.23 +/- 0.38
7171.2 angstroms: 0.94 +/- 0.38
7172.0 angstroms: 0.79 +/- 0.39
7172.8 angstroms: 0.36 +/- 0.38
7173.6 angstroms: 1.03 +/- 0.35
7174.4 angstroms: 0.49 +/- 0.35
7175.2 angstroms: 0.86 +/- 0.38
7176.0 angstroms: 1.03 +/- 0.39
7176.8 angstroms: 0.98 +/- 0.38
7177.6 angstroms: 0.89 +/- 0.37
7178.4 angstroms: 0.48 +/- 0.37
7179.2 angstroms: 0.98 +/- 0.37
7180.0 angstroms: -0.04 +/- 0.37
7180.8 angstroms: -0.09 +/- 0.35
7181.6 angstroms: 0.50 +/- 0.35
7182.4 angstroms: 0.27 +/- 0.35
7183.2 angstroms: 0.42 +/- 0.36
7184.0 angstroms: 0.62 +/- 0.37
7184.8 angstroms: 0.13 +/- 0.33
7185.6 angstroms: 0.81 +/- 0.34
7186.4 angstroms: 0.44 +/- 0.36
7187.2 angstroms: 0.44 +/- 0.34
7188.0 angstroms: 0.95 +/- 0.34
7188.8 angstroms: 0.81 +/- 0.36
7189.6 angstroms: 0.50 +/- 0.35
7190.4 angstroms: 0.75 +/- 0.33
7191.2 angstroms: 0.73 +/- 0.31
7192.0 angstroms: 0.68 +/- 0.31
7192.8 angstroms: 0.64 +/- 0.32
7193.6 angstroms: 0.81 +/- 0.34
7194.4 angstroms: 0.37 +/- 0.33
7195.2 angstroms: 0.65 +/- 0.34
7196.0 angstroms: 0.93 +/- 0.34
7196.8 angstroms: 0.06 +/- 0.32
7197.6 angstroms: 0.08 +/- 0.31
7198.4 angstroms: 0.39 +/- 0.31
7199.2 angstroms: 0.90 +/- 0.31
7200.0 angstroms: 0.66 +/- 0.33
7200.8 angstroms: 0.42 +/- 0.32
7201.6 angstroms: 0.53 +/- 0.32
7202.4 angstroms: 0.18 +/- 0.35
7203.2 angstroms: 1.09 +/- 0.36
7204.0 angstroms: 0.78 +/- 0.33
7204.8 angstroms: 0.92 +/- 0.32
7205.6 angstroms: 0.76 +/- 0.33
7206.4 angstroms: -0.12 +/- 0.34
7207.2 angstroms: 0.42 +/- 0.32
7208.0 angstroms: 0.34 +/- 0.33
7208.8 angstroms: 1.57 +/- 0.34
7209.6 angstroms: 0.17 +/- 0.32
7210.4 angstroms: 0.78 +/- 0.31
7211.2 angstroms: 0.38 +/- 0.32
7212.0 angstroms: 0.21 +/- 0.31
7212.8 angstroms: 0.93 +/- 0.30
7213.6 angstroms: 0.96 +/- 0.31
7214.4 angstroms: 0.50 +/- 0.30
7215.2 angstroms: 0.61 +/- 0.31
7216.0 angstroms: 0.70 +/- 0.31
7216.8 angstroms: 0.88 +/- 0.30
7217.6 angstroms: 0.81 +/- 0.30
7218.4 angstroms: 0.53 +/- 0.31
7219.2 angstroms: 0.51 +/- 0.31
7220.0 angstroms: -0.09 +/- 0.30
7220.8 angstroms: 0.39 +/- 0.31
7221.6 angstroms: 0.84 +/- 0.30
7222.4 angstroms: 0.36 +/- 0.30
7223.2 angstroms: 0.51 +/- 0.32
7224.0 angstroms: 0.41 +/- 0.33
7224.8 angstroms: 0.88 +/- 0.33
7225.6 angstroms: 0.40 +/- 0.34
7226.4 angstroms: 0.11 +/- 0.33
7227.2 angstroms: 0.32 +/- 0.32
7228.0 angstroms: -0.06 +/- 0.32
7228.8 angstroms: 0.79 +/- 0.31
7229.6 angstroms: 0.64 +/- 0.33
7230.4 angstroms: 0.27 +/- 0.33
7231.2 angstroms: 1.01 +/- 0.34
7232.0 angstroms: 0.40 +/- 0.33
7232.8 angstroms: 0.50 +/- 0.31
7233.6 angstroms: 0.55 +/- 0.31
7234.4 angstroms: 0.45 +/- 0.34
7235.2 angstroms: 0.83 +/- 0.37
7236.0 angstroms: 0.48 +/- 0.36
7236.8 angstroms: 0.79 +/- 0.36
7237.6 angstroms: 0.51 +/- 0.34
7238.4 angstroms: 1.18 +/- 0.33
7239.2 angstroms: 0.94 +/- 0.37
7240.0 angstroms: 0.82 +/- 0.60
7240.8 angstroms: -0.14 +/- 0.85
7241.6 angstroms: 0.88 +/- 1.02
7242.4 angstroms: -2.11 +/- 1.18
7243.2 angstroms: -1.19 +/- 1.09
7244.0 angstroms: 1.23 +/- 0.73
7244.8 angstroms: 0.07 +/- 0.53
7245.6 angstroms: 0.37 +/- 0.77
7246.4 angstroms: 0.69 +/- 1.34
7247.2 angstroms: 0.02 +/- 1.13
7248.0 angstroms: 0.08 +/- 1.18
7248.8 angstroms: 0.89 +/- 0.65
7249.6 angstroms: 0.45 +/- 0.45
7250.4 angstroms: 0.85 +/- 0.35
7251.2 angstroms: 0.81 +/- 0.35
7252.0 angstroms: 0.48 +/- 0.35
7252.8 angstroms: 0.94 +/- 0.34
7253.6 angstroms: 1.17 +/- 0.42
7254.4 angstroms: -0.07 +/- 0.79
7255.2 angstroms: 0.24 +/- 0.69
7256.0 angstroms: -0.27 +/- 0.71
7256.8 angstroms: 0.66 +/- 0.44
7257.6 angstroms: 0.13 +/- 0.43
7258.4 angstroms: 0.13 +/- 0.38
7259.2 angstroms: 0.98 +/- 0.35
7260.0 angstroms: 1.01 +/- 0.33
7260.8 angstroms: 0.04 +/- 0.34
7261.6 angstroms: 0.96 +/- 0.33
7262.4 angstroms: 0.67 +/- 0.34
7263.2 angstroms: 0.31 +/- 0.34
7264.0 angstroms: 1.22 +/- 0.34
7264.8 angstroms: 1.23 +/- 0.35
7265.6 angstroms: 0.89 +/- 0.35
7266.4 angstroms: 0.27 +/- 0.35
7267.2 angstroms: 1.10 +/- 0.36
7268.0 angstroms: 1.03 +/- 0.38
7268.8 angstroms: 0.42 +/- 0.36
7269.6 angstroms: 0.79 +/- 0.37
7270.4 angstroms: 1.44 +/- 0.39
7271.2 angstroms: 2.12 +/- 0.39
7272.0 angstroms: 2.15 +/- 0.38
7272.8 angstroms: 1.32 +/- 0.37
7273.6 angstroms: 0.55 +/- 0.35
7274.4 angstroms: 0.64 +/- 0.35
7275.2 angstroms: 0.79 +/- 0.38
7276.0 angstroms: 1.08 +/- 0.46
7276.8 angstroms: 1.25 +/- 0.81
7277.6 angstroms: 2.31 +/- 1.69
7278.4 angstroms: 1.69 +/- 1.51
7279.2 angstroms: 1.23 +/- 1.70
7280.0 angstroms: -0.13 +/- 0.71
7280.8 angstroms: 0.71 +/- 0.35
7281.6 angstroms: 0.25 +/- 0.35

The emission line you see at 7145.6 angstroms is H-alpha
